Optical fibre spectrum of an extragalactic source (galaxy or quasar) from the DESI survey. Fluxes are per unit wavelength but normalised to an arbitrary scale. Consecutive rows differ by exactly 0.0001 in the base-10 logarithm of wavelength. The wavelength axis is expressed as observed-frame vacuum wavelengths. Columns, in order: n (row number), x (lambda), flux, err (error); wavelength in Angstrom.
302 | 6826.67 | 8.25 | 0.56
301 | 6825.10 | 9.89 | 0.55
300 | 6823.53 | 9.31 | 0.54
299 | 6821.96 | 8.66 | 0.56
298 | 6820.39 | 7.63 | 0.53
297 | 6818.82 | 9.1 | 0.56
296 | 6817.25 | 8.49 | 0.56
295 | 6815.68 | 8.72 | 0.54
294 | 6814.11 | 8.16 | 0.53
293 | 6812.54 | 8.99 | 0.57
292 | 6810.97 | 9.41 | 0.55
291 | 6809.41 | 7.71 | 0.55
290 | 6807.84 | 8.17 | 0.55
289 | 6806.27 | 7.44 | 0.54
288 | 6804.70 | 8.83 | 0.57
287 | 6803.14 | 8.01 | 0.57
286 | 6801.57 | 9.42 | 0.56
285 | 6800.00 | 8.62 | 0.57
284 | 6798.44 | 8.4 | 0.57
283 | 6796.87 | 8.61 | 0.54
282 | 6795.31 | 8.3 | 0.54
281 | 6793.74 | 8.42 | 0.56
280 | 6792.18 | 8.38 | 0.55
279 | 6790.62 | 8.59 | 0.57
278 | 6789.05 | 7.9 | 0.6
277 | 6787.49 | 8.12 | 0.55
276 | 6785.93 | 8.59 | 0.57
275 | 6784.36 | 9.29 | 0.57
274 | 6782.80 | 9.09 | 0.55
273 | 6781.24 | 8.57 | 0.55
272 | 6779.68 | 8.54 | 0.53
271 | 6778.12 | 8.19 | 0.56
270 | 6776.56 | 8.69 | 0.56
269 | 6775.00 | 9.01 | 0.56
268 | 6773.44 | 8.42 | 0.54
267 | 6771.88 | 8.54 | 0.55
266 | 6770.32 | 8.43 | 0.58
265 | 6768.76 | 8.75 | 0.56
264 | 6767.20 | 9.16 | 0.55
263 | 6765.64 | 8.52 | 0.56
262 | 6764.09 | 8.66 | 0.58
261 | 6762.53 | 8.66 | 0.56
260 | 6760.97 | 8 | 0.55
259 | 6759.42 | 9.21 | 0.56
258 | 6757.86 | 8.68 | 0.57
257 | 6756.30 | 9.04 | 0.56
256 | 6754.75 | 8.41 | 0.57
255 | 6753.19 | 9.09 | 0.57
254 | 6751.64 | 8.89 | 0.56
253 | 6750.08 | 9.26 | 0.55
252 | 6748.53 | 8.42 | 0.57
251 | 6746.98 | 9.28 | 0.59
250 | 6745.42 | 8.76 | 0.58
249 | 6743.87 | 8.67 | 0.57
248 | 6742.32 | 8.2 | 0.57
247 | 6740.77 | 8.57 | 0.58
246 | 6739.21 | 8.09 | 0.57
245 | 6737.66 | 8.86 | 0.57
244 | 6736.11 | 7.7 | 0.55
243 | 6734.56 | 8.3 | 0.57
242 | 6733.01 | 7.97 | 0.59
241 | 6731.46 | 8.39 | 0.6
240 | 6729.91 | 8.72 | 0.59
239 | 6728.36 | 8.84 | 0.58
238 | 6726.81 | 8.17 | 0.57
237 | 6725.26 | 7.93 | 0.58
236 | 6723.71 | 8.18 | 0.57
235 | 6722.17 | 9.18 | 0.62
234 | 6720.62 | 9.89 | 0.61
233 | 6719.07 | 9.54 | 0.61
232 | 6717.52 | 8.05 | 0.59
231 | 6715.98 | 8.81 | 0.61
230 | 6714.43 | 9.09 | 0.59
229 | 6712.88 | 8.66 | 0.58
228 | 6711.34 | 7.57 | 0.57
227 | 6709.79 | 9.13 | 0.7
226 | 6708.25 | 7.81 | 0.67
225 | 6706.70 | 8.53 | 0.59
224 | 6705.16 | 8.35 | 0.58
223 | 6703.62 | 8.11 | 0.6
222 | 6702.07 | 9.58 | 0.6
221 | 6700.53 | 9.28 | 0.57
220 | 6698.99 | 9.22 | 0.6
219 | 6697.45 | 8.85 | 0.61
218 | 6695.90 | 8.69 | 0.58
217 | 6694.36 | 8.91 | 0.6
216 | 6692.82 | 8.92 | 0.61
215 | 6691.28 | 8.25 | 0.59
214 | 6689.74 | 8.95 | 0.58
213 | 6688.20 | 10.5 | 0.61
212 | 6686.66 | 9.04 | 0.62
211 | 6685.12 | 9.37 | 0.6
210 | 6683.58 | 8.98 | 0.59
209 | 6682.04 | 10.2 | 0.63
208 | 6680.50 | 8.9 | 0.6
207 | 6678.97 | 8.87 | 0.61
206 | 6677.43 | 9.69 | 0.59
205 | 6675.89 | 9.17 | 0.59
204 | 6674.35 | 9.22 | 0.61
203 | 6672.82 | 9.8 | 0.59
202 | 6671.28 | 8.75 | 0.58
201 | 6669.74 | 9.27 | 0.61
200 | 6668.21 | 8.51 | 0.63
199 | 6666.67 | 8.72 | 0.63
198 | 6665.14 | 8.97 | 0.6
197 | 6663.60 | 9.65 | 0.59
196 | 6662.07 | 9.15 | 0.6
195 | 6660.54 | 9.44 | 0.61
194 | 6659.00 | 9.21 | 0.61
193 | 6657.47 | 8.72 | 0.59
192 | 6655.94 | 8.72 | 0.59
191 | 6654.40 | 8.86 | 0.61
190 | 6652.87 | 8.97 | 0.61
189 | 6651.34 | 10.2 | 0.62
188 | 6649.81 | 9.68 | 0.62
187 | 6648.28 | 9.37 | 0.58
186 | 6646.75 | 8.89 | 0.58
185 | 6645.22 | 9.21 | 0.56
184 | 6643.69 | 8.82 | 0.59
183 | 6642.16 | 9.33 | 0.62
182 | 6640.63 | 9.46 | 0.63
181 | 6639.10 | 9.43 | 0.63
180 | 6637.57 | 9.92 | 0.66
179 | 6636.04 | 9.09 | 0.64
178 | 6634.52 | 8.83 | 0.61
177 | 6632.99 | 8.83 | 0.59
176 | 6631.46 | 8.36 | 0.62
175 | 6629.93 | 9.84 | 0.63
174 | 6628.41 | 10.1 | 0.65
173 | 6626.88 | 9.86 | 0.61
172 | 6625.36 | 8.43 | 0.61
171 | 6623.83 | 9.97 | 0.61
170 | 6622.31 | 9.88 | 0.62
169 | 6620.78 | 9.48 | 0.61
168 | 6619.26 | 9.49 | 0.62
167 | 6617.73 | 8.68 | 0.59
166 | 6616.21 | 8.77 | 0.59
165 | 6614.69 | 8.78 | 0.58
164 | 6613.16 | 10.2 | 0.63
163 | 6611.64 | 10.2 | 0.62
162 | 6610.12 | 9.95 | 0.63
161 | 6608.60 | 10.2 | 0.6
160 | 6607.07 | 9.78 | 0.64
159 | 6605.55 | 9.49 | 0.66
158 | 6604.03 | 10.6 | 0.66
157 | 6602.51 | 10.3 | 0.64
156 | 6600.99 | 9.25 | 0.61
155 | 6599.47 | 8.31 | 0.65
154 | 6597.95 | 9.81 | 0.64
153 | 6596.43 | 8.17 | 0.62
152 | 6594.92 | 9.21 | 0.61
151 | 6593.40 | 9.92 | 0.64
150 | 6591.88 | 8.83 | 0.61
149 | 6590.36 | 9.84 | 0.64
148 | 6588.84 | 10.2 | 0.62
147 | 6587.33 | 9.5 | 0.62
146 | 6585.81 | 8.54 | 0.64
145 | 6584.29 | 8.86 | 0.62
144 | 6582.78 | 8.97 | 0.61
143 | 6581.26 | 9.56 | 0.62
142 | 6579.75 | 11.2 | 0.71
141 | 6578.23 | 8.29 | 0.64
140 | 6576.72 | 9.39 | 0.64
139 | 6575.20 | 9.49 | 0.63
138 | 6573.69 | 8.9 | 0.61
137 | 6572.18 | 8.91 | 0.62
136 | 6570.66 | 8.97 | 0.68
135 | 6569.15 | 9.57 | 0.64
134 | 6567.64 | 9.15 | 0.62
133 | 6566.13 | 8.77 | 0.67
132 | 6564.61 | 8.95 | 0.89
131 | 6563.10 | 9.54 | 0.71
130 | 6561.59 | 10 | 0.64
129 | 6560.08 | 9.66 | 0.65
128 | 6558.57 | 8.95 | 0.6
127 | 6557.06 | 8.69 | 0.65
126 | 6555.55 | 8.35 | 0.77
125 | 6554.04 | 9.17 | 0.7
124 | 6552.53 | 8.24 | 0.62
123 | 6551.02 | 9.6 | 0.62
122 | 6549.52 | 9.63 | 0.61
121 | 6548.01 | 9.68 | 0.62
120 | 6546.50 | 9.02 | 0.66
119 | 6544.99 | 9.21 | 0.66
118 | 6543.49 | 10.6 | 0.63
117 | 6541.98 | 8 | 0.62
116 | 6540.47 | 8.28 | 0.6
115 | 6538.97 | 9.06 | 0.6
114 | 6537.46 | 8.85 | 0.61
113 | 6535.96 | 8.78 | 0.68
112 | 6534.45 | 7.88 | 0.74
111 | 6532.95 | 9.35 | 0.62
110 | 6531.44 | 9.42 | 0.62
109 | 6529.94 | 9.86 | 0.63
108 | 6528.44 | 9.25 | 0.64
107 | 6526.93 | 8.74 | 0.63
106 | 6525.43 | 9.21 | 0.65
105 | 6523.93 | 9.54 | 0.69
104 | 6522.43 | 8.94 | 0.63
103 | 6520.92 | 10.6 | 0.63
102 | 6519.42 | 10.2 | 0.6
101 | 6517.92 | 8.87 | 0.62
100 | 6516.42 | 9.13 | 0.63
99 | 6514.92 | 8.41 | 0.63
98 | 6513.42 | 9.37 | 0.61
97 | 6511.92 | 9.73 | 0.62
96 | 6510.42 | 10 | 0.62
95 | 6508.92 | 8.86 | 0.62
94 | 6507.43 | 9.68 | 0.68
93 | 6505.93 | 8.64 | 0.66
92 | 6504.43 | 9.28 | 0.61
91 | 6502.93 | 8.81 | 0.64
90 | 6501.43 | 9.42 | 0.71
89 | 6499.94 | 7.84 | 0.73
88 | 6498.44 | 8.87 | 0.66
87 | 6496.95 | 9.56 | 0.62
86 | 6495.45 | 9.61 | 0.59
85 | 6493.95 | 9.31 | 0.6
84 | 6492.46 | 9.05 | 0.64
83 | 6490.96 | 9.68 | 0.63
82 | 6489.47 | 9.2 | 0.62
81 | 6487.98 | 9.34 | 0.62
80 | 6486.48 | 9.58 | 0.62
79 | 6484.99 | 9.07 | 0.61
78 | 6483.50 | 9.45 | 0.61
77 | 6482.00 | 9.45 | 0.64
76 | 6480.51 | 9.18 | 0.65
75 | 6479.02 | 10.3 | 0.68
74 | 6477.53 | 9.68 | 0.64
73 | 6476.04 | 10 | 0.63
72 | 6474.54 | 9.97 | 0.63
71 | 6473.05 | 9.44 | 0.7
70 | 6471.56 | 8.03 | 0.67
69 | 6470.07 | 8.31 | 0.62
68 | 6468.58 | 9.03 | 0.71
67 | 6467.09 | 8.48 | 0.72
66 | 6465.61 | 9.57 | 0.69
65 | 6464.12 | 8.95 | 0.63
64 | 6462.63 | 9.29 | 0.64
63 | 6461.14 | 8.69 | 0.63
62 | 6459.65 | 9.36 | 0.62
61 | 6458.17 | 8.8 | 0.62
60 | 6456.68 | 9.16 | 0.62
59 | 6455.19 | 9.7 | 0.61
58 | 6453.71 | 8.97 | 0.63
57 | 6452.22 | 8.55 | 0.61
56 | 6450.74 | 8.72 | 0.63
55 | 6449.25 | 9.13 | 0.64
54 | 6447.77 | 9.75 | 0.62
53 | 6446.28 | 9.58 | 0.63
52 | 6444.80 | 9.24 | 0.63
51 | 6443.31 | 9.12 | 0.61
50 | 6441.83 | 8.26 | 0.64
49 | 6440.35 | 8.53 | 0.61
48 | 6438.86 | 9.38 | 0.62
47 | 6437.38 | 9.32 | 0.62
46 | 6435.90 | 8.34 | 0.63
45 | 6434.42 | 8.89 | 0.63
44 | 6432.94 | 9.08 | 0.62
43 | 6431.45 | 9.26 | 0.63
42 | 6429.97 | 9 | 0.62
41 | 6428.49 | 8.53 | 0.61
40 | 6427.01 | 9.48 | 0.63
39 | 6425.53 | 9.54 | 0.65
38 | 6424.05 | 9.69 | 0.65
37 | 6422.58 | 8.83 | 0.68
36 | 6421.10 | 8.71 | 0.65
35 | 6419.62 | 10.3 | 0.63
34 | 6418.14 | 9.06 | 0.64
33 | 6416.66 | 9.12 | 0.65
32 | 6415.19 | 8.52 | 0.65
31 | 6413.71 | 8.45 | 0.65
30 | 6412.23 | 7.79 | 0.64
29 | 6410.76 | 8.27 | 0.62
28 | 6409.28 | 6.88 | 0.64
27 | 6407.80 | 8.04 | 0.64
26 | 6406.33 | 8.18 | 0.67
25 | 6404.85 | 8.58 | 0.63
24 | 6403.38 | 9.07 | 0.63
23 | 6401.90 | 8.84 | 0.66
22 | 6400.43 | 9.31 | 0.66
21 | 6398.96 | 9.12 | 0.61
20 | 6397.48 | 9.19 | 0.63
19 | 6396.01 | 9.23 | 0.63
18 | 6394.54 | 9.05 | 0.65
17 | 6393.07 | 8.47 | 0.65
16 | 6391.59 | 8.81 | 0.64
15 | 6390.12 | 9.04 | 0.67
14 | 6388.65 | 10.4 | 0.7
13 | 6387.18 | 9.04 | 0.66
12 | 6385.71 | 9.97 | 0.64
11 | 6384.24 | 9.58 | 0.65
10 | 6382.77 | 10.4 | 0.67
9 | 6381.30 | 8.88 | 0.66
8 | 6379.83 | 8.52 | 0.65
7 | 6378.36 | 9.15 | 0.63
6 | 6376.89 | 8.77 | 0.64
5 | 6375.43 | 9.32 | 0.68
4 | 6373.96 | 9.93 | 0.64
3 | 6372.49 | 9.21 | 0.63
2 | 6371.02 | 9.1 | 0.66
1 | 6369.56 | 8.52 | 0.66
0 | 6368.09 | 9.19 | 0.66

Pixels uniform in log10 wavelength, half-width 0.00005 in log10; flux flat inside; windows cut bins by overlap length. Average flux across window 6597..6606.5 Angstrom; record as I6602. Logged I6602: 9.6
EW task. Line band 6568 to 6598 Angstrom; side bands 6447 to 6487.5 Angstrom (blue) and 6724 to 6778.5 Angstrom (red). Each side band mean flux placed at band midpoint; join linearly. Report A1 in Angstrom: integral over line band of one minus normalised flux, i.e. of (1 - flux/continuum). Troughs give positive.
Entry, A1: -1.1 Angstrom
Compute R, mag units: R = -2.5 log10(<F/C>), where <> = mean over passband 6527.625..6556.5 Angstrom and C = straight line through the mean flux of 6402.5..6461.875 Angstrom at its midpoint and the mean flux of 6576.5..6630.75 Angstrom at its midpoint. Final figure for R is 0.026 mag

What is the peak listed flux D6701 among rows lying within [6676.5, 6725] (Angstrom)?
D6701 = 10.5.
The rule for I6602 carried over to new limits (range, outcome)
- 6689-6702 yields 8.92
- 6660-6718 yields 8.98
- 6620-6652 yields 9.38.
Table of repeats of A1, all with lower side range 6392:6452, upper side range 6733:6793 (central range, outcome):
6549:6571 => -0.9 Angstrom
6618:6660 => -2.8 Angstrom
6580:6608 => -2.2 Angstrom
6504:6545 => -1.8 Angstrom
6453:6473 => -0.2 Angstrom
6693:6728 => -0.2 Angstrom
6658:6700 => -2.3 Angstrom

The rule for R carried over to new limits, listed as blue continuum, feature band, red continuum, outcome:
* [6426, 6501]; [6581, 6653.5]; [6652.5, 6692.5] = -0.03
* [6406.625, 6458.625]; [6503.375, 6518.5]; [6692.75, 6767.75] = -0.04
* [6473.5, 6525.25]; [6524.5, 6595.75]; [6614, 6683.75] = 0.01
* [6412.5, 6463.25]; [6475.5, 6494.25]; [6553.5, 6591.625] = -0.04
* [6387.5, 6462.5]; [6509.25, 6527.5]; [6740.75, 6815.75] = -0.06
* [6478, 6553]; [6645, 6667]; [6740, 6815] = -0.04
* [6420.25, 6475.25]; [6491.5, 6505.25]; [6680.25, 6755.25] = -0.01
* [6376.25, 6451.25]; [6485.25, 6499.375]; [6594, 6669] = -0.03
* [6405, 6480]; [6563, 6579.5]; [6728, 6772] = -0.04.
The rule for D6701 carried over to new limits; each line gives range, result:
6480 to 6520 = 10.2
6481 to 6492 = 9.68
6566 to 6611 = 11.2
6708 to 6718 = 9.13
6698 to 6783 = 9.89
